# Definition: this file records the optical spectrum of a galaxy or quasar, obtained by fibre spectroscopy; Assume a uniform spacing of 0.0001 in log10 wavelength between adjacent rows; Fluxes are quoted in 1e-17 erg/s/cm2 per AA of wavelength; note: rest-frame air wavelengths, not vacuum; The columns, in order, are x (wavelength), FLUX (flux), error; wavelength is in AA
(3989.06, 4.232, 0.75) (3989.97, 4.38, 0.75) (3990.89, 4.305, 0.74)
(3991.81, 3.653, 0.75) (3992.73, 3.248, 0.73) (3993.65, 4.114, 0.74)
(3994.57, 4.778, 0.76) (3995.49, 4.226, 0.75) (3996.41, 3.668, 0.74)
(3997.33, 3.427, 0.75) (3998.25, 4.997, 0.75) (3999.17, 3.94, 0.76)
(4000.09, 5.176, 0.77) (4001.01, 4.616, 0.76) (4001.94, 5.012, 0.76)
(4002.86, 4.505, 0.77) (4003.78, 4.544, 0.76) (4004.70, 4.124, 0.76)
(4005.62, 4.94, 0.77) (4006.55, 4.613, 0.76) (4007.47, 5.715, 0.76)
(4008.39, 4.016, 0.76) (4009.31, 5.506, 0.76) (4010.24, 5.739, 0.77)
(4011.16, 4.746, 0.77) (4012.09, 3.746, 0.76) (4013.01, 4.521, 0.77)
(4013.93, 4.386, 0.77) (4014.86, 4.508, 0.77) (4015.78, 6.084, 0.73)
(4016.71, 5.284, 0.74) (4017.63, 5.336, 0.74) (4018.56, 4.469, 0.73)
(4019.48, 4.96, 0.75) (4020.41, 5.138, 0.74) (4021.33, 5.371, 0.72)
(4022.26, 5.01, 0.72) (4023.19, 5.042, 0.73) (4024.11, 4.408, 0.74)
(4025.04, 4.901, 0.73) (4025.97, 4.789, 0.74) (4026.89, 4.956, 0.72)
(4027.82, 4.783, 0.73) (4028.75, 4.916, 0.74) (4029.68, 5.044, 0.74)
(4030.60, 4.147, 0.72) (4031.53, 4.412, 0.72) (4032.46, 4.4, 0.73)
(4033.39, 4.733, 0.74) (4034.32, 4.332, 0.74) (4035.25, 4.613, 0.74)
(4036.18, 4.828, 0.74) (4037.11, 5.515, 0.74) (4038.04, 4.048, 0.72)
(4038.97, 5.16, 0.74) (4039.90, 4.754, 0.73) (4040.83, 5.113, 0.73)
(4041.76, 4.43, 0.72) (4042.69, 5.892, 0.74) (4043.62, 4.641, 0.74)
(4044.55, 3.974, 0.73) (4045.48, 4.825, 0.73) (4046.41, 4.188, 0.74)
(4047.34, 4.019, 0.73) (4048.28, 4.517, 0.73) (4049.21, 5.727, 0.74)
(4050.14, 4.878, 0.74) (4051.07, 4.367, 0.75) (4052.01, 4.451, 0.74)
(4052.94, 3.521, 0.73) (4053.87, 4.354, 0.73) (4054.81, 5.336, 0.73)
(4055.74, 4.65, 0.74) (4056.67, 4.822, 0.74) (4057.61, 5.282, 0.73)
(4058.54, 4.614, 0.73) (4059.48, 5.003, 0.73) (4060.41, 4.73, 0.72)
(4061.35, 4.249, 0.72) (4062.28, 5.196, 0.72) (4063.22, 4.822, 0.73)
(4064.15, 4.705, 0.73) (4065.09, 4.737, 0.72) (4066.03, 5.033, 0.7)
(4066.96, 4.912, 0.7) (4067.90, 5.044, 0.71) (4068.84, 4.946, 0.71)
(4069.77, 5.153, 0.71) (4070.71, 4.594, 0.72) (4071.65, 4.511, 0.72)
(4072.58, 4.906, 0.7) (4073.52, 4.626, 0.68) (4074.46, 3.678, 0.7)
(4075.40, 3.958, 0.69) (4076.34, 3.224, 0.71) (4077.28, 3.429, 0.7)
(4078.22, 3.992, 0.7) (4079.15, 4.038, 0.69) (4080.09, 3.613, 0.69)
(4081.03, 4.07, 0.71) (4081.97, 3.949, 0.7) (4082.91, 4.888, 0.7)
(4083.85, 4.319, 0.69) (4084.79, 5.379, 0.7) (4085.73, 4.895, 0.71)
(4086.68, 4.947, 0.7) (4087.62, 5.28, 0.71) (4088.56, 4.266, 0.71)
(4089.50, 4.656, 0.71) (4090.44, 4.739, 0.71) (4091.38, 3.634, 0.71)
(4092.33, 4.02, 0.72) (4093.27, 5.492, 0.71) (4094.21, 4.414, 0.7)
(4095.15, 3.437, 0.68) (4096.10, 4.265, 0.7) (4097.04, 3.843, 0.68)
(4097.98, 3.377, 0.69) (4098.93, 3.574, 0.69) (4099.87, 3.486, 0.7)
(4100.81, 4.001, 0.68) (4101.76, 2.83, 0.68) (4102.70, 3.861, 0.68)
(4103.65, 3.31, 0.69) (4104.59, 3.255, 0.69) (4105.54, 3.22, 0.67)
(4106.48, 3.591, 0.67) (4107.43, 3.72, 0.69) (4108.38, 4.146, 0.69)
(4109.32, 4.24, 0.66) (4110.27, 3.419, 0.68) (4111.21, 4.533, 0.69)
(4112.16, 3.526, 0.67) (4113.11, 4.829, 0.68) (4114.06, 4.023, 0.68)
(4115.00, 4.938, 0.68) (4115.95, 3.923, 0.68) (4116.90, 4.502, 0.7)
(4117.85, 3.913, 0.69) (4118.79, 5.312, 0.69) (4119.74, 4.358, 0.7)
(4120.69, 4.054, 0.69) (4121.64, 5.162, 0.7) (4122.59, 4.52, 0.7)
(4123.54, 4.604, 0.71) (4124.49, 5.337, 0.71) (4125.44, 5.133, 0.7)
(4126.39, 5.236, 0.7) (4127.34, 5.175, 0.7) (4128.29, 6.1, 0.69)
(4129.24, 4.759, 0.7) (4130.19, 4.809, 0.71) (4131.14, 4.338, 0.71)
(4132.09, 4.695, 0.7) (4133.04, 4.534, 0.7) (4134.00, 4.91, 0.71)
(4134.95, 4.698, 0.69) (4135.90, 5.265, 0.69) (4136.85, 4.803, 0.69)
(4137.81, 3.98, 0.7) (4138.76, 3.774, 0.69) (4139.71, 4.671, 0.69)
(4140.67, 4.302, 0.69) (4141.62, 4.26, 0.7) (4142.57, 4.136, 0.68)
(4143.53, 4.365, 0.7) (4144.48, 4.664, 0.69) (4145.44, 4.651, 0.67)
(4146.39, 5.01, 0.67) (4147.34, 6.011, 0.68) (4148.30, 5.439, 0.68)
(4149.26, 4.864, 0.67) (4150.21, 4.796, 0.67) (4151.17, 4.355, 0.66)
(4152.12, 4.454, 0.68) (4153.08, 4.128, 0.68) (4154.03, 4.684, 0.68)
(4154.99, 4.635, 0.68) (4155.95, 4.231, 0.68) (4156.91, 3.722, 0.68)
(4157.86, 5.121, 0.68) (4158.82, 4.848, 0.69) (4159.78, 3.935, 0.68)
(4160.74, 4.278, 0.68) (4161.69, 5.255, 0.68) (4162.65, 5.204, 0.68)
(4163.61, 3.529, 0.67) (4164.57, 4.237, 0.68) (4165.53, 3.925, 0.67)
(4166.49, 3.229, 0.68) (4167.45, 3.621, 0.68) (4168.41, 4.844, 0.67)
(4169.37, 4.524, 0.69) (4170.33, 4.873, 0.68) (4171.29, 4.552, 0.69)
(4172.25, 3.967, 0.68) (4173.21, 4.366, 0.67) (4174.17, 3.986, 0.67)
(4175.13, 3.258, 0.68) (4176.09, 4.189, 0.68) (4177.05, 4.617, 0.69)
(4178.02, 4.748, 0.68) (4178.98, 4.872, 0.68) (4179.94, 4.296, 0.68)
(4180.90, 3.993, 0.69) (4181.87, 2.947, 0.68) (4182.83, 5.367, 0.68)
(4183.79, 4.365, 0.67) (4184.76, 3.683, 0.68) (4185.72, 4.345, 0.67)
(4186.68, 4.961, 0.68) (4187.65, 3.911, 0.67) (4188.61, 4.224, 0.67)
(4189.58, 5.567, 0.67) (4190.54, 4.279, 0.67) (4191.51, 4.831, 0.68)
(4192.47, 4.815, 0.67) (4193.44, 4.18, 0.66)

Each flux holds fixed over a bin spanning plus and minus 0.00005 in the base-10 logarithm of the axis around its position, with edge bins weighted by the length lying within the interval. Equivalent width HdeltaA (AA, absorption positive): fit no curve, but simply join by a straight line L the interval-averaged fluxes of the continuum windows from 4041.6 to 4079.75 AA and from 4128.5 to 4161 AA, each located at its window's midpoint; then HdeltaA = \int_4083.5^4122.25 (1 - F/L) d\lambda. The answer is 3.63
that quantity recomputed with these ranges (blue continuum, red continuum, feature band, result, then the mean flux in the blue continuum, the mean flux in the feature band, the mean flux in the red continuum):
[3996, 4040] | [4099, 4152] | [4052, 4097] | 0.7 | 4.75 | 4.51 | 4.44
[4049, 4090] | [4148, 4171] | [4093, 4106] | 2.3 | 4.58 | 3.71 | 4.44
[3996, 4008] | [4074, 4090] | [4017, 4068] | -4.1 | 4.56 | 4.77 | 4.27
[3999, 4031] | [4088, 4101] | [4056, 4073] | -1.8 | 4.84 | 4.85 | 4.1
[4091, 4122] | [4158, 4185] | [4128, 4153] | -3.3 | 4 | 4.7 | 4.28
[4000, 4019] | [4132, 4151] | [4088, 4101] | 1.8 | 4.83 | 4.1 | 4.68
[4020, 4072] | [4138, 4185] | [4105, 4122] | 1.4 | 4.76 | 4.18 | 4.4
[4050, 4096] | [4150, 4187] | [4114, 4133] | -1.5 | 4.52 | 4.76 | 4.33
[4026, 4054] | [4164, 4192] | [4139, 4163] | -1.5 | 4.66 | 4.63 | 4.29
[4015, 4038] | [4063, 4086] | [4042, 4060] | -0.1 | 4.87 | 4.69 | 4.45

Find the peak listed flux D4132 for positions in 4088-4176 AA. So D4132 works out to 6.1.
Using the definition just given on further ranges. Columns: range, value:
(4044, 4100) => 5.727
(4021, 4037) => 5.371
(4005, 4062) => 6.084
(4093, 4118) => 5.492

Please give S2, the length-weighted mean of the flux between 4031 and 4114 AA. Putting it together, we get 4.39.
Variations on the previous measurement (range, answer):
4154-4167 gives 4.33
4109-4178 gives 4.52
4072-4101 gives 4.21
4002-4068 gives 4.78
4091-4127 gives 4.14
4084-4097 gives 4.54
